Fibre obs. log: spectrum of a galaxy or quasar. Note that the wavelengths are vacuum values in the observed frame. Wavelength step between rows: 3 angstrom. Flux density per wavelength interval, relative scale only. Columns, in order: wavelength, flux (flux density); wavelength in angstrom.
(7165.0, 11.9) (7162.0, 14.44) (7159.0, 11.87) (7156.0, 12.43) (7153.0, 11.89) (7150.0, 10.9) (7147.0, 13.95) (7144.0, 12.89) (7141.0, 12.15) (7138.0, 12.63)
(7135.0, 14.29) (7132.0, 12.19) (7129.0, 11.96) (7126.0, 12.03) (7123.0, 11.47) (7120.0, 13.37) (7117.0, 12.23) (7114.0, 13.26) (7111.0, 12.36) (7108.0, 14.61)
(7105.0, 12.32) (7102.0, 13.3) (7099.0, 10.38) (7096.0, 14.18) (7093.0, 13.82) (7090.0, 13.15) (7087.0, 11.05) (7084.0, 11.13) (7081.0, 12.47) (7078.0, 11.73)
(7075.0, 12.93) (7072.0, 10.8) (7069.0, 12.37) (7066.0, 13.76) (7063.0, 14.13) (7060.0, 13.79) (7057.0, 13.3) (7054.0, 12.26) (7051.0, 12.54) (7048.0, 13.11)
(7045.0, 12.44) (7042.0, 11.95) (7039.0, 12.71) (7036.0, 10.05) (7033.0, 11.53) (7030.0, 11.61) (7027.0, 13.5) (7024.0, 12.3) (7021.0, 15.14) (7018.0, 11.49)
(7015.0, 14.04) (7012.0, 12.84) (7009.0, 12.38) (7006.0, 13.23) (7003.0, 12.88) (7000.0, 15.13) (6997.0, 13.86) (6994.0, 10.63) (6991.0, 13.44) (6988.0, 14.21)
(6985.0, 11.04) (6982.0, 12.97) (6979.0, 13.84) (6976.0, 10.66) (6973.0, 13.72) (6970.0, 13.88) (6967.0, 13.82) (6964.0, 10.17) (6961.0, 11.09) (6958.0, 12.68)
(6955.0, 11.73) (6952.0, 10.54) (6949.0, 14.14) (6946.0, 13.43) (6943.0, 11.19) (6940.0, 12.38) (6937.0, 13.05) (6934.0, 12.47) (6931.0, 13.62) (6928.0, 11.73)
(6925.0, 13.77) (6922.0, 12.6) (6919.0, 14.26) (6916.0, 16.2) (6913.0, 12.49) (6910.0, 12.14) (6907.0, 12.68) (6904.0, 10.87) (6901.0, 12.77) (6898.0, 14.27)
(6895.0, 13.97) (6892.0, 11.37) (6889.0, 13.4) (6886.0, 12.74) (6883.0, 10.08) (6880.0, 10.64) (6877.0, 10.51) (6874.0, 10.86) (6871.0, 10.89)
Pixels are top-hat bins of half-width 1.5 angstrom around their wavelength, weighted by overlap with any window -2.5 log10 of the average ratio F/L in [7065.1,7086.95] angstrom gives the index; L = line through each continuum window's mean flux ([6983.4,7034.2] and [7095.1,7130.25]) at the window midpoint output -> 0.06 mag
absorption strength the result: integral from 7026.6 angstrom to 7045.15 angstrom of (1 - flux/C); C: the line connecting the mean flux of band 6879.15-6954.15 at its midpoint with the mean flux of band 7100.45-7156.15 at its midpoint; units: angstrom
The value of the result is 1.2 angstrom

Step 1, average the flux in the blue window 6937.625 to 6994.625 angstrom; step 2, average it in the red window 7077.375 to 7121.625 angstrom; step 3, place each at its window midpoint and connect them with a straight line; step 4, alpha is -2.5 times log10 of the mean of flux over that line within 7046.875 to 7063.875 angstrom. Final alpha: -0.05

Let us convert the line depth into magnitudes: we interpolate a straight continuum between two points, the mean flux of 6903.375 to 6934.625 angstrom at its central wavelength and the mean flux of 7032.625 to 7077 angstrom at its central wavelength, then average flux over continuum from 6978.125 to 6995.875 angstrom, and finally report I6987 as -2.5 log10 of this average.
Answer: 0.01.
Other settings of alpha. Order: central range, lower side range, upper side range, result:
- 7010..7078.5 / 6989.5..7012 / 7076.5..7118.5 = 0.018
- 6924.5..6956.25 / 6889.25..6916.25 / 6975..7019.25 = 0.029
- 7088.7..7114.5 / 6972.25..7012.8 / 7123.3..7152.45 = -0.037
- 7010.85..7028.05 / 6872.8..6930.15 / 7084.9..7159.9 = -0.056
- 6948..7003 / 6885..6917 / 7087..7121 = 0.025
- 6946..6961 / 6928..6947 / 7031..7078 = 0.027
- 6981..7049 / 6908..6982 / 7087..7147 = 0.003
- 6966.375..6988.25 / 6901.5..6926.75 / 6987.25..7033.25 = 0.012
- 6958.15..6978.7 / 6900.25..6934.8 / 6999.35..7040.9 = 0.043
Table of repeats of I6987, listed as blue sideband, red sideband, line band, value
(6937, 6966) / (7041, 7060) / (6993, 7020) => -0.05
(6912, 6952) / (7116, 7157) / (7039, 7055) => 0.02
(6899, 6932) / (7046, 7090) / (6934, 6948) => 0.03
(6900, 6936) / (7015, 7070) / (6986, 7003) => -0.04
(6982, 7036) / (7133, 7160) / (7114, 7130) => 0.03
